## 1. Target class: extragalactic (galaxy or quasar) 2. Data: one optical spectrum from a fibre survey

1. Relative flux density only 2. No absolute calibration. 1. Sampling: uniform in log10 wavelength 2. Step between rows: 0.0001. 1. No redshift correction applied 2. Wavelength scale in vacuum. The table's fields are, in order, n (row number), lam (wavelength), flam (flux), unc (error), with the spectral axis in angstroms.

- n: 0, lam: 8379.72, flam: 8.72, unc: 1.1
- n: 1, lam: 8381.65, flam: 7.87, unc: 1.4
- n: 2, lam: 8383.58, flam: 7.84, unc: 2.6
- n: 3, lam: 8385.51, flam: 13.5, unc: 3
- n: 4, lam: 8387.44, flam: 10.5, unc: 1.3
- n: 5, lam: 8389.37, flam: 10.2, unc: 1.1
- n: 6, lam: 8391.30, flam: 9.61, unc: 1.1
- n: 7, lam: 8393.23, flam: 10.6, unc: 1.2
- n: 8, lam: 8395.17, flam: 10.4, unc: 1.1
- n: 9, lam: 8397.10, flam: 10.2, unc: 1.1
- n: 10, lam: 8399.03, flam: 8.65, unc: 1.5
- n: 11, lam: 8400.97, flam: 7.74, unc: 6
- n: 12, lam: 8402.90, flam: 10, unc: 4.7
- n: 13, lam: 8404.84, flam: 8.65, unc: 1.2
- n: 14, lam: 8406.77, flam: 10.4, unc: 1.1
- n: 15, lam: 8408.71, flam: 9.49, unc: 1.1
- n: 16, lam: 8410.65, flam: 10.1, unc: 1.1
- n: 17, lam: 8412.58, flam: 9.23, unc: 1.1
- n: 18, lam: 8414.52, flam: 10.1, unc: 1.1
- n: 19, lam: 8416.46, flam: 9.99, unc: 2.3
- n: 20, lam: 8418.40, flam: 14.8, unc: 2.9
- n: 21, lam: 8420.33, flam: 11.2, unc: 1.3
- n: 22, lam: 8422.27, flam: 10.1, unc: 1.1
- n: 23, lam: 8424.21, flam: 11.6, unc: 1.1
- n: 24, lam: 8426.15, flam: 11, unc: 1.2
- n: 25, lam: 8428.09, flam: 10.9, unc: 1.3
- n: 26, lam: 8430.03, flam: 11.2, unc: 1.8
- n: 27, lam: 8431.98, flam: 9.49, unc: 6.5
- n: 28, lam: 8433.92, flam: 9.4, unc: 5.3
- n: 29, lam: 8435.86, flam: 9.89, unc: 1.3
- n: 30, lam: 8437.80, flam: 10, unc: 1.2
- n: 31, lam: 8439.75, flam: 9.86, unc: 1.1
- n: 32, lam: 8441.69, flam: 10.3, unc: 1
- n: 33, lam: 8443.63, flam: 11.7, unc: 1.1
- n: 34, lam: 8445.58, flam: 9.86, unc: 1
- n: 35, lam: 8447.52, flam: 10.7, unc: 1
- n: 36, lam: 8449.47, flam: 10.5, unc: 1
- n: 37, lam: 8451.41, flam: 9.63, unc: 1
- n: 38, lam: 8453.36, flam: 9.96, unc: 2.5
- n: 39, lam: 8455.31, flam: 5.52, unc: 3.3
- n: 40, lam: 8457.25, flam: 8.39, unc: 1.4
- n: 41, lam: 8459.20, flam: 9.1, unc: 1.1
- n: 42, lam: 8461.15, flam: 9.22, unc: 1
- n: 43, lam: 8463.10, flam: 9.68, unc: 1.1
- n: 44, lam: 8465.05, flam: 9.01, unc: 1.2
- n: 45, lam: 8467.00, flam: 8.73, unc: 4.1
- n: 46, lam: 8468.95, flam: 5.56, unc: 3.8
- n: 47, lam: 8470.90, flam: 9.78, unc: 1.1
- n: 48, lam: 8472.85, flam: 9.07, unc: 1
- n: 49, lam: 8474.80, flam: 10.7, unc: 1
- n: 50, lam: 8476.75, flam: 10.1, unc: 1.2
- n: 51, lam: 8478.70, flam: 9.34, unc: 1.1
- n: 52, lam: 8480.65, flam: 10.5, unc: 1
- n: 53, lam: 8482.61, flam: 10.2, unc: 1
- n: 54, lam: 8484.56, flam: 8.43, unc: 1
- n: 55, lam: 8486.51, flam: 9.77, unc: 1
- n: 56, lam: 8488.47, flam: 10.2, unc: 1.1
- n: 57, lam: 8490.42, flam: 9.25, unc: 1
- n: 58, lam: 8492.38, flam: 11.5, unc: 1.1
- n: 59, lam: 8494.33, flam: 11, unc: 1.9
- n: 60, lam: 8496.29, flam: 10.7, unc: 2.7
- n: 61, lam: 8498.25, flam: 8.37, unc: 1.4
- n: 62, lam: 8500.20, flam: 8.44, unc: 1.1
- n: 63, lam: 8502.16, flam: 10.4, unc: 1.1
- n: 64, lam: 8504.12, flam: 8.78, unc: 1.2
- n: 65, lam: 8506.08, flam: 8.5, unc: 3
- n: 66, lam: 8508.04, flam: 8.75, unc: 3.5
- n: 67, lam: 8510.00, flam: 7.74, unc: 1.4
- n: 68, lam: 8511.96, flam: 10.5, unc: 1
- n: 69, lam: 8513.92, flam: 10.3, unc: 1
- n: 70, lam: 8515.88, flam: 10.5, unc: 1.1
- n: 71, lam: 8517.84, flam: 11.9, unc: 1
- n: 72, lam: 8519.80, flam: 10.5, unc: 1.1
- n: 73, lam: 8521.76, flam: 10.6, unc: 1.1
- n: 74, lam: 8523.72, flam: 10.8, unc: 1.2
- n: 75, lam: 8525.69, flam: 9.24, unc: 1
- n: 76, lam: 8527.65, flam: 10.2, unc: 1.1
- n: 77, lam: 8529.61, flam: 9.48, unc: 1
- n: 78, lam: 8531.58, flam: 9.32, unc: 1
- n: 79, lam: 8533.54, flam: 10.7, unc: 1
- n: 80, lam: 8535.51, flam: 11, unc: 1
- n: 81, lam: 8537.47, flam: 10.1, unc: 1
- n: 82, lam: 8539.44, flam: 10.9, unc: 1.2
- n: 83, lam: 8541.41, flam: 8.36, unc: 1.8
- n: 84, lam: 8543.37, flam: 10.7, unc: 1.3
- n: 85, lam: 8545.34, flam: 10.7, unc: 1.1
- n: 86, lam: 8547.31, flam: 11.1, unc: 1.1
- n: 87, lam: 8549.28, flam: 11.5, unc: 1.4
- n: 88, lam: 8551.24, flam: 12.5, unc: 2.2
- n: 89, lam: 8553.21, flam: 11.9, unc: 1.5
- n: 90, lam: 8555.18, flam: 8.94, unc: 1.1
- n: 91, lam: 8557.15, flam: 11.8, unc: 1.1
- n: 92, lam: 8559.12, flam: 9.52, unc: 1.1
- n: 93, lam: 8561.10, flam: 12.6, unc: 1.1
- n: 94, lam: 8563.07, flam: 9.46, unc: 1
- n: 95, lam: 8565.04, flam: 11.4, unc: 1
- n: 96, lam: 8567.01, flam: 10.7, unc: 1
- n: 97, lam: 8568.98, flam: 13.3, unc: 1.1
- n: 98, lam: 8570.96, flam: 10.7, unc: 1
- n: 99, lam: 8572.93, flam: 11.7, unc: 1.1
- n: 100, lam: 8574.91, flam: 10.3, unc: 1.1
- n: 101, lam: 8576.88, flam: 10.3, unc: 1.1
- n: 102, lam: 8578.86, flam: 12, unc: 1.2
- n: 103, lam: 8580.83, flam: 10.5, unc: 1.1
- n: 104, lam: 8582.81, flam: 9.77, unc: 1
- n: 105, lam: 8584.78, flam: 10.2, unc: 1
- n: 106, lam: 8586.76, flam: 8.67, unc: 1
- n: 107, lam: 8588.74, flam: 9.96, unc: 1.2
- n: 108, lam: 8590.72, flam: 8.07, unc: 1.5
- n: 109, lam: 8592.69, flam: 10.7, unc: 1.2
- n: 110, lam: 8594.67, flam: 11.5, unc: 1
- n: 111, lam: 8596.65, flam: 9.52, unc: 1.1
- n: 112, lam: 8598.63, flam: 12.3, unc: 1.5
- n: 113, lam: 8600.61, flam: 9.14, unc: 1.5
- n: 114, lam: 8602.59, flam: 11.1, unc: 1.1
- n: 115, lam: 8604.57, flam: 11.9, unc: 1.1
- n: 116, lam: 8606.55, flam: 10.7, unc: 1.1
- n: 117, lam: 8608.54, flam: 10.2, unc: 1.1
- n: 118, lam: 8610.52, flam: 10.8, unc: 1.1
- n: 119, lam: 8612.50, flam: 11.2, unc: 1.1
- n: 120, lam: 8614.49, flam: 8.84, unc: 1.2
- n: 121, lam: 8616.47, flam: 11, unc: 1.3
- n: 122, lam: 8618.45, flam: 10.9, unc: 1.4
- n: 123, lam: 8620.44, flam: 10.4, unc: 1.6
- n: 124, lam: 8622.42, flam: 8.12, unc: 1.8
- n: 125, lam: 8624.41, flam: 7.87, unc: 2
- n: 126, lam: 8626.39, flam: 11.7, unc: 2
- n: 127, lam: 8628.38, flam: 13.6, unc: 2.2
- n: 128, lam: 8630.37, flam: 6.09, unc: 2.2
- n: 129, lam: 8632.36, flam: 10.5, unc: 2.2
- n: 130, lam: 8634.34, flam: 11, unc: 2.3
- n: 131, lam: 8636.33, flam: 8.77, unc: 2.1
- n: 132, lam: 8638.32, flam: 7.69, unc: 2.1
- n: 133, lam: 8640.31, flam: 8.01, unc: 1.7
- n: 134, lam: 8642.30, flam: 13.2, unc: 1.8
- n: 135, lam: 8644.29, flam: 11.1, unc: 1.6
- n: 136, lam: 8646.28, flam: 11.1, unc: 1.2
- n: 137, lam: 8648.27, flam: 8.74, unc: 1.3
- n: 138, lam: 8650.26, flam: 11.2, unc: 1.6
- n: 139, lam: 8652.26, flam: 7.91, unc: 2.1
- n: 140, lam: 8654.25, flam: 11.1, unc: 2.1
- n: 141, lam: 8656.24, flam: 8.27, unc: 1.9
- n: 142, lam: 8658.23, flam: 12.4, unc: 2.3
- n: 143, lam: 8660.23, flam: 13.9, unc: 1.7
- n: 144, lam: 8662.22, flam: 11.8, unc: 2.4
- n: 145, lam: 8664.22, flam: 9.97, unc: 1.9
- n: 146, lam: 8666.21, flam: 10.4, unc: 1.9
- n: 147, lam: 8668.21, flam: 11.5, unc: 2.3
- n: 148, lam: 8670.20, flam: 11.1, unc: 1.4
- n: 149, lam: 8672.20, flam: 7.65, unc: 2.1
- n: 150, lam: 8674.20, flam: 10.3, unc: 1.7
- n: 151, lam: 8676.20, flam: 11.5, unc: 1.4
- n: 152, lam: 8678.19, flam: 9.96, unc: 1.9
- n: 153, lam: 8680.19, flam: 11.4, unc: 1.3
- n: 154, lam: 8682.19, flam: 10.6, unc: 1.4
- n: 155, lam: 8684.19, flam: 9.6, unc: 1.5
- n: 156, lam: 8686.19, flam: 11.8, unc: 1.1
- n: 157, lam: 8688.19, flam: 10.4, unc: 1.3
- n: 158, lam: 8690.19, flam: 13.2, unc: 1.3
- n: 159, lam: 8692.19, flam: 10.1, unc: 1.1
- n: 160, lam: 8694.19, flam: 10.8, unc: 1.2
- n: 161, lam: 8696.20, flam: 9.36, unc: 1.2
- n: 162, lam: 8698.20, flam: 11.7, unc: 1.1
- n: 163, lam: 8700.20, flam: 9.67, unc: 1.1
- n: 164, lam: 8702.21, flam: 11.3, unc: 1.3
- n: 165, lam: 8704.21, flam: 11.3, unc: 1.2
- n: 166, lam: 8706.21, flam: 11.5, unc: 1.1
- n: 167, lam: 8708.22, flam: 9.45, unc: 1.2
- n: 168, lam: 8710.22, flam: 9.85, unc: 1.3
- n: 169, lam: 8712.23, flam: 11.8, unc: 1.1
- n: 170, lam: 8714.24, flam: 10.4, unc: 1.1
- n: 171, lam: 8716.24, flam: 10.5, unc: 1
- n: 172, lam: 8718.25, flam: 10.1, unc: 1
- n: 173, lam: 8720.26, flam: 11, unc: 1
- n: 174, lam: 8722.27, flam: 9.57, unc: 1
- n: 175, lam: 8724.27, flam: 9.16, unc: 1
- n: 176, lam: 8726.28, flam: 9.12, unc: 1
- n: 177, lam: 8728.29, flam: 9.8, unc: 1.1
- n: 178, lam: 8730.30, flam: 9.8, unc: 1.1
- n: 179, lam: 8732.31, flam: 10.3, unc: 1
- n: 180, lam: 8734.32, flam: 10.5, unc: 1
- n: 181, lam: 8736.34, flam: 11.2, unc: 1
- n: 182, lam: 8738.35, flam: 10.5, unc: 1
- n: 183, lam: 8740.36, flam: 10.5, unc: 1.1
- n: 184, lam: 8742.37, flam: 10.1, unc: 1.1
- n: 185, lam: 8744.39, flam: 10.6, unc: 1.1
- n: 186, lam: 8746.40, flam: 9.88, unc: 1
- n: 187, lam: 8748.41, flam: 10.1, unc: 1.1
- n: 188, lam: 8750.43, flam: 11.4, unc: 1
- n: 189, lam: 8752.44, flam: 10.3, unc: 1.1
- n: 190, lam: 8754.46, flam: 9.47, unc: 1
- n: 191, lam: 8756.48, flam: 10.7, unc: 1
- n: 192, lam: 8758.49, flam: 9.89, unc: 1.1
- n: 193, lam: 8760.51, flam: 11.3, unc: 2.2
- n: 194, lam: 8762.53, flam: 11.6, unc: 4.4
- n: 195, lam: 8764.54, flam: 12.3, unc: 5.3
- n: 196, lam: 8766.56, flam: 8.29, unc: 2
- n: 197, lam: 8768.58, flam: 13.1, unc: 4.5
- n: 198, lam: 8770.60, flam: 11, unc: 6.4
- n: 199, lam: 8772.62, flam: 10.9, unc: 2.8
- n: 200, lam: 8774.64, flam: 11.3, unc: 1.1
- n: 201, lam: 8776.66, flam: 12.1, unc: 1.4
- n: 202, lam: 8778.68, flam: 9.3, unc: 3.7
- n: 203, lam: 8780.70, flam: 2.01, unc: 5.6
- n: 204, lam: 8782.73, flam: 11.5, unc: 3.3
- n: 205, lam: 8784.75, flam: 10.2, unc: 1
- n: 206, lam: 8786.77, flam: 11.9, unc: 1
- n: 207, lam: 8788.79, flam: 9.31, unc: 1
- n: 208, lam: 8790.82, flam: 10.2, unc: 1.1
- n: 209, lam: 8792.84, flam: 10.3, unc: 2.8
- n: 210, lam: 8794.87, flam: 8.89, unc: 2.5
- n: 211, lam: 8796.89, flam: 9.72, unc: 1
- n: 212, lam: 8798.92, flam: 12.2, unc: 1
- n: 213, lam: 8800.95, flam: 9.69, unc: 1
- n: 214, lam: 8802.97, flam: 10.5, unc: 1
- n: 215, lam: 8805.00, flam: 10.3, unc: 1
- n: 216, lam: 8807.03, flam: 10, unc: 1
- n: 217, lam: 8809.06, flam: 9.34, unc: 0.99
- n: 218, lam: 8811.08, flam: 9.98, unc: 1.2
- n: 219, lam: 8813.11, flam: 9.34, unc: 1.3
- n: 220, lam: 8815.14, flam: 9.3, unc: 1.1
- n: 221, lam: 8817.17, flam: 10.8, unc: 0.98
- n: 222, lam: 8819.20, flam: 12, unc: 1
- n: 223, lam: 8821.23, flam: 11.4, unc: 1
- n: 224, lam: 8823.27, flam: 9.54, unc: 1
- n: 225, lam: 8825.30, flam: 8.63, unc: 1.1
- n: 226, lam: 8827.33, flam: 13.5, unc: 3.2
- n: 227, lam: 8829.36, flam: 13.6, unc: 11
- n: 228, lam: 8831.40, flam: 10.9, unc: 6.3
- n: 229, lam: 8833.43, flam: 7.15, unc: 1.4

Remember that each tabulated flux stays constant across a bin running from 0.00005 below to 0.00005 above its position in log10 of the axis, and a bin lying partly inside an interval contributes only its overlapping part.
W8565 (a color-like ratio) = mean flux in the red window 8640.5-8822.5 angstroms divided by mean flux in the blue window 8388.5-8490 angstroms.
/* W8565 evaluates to 1.06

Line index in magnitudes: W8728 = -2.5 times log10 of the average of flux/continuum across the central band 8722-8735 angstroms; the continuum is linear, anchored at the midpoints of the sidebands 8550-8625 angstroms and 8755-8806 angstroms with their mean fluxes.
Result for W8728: 0.07 mag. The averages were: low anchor 10.6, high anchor 10.3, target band 9.75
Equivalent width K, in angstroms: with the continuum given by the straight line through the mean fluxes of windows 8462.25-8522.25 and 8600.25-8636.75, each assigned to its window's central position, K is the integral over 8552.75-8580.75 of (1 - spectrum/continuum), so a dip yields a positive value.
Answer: -2.9 angstroms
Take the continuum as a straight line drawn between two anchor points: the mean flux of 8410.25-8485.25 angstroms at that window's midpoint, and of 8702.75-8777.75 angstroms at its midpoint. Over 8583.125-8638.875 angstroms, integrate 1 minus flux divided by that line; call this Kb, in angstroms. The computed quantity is 0.8 angstroms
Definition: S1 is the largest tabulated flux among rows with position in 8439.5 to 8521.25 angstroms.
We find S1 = 11.9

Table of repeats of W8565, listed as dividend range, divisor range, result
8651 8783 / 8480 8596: 1.02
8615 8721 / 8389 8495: 1.06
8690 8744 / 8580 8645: 1.03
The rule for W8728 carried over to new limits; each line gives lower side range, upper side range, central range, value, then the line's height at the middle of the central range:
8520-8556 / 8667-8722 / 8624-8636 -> 0.04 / 10.6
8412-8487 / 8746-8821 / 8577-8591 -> 0.00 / 10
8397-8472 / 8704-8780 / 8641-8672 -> -0.05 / 10.3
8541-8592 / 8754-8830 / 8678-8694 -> -0.04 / 10.5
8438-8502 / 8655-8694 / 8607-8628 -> 0.03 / 10.5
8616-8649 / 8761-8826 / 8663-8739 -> -0.04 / 10.1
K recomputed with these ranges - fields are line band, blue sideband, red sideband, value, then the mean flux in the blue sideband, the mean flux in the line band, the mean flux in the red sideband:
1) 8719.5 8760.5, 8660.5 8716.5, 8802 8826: 1.0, 10.7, 10.2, 10.1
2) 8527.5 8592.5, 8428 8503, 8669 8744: -4.0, 9.63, 10.6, 10.5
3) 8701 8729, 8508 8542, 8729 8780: 0.4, 10.1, 10.3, 10.6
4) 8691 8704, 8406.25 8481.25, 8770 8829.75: -0.5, 9.89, 10.6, 10.3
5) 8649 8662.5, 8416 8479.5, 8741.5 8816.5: -1.0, 9.89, 10.9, 10.2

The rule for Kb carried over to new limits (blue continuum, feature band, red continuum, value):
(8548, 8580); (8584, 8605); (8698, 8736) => 1.5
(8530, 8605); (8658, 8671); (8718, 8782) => -1.4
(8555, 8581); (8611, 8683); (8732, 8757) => 3.0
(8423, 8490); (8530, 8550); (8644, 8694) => -0.6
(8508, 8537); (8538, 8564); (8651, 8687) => -1.3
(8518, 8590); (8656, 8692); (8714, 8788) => -1.7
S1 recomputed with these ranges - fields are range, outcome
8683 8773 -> 13.2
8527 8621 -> 13.3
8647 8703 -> 13.9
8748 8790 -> 13.1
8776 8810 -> 12.2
